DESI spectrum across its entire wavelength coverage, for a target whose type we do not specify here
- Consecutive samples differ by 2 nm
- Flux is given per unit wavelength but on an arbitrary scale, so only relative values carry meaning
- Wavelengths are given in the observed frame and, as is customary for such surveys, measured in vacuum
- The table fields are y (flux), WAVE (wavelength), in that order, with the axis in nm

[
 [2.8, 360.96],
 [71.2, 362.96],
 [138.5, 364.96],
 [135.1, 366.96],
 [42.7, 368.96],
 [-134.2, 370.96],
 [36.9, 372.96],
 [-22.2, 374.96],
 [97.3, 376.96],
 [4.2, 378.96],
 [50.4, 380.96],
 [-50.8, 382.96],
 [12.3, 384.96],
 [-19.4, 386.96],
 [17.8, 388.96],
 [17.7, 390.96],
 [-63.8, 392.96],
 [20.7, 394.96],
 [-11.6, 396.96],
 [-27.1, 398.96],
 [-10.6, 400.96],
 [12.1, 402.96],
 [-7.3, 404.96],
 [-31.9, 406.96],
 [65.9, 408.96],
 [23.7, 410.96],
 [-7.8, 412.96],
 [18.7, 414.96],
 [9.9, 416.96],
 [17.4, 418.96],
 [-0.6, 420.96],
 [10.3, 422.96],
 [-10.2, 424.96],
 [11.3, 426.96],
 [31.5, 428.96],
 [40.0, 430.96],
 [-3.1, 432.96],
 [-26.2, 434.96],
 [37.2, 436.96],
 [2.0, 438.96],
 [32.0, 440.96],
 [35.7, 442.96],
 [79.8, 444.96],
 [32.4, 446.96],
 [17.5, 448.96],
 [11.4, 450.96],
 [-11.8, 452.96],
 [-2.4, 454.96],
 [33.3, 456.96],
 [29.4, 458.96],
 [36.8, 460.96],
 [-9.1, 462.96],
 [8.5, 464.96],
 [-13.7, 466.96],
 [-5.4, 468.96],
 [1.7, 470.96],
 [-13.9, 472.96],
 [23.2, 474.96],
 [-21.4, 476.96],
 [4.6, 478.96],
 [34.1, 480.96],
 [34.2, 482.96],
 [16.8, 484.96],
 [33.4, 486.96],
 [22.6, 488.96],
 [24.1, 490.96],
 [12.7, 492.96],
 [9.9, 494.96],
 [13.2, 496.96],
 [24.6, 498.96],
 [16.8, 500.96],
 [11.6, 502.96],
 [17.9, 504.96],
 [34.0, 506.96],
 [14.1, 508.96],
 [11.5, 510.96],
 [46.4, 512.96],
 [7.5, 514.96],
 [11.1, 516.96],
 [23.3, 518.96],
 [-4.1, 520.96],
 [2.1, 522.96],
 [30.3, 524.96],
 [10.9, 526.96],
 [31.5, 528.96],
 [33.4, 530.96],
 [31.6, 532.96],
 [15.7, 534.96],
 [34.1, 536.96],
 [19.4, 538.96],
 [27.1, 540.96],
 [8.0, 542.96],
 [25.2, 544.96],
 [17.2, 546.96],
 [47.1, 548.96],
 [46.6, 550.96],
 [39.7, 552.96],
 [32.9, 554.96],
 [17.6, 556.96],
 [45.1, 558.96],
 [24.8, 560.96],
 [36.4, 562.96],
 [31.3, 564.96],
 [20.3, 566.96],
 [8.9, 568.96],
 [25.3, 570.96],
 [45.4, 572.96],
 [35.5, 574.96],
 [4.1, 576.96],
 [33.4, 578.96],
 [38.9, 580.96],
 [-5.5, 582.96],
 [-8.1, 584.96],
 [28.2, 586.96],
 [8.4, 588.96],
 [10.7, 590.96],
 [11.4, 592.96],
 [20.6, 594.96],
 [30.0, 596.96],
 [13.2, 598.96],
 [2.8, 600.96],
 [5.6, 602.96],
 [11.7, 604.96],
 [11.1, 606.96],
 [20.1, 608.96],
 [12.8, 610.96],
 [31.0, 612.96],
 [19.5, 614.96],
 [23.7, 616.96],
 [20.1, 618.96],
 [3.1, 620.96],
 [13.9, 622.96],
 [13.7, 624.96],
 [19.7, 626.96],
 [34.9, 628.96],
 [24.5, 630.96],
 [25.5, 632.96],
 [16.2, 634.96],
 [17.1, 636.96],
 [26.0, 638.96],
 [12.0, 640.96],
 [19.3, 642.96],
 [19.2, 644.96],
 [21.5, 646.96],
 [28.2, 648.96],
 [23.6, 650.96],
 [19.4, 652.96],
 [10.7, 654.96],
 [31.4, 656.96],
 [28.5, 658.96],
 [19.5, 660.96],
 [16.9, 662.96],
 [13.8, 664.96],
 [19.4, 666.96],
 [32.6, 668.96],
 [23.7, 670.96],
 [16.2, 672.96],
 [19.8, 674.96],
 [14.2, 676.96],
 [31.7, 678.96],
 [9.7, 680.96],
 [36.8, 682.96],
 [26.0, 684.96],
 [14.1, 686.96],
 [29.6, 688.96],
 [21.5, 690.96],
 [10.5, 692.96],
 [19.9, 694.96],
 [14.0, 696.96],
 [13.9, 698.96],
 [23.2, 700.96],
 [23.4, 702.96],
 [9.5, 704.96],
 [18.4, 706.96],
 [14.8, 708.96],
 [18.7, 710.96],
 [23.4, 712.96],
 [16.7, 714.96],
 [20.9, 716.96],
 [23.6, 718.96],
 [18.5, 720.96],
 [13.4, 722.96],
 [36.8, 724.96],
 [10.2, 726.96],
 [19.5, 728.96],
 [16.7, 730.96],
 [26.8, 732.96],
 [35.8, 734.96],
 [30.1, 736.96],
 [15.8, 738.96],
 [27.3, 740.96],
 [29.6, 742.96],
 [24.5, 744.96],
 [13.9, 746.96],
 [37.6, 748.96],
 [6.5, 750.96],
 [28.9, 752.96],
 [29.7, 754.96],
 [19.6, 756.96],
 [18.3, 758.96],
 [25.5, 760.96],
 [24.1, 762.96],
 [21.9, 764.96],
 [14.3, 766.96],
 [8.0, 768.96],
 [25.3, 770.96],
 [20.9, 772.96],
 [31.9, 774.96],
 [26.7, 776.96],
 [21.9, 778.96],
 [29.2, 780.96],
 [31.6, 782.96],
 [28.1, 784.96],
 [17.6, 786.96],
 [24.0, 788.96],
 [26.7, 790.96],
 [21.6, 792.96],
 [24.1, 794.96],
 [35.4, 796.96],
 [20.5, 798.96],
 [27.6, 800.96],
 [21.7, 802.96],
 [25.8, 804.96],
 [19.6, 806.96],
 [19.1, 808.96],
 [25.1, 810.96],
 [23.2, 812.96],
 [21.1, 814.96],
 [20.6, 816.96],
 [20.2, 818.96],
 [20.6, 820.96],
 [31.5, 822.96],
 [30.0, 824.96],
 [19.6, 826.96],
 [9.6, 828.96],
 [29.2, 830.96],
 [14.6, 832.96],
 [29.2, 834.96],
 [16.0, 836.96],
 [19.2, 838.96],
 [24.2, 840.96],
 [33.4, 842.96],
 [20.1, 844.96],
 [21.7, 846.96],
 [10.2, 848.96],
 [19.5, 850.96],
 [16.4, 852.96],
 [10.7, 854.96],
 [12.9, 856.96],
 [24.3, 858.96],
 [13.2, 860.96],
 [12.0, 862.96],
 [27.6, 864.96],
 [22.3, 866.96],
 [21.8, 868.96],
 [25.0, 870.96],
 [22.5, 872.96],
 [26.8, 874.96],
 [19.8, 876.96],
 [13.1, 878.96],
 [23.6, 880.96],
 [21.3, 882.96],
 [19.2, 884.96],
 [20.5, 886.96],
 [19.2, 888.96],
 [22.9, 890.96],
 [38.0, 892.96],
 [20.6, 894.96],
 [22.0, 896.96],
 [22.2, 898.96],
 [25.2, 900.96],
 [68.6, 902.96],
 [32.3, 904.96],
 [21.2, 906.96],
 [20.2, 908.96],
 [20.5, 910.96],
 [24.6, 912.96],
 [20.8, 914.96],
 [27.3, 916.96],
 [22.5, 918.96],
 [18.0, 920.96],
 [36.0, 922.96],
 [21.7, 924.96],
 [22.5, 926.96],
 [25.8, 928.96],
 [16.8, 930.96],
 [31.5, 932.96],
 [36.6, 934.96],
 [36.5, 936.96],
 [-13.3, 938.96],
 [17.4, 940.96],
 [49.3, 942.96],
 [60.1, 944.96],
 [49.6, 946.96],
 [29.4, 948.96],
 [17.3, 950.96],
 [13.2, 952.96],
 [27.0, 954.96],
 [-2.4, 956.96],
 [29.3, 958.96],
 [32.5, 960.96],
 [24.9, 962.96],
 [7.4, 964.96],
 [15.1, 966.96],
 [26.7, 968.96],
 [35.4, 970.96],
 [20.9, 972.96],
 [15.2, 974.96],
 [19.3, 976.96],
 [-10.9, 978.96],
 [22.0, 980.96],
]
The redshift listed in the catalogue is 0.374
